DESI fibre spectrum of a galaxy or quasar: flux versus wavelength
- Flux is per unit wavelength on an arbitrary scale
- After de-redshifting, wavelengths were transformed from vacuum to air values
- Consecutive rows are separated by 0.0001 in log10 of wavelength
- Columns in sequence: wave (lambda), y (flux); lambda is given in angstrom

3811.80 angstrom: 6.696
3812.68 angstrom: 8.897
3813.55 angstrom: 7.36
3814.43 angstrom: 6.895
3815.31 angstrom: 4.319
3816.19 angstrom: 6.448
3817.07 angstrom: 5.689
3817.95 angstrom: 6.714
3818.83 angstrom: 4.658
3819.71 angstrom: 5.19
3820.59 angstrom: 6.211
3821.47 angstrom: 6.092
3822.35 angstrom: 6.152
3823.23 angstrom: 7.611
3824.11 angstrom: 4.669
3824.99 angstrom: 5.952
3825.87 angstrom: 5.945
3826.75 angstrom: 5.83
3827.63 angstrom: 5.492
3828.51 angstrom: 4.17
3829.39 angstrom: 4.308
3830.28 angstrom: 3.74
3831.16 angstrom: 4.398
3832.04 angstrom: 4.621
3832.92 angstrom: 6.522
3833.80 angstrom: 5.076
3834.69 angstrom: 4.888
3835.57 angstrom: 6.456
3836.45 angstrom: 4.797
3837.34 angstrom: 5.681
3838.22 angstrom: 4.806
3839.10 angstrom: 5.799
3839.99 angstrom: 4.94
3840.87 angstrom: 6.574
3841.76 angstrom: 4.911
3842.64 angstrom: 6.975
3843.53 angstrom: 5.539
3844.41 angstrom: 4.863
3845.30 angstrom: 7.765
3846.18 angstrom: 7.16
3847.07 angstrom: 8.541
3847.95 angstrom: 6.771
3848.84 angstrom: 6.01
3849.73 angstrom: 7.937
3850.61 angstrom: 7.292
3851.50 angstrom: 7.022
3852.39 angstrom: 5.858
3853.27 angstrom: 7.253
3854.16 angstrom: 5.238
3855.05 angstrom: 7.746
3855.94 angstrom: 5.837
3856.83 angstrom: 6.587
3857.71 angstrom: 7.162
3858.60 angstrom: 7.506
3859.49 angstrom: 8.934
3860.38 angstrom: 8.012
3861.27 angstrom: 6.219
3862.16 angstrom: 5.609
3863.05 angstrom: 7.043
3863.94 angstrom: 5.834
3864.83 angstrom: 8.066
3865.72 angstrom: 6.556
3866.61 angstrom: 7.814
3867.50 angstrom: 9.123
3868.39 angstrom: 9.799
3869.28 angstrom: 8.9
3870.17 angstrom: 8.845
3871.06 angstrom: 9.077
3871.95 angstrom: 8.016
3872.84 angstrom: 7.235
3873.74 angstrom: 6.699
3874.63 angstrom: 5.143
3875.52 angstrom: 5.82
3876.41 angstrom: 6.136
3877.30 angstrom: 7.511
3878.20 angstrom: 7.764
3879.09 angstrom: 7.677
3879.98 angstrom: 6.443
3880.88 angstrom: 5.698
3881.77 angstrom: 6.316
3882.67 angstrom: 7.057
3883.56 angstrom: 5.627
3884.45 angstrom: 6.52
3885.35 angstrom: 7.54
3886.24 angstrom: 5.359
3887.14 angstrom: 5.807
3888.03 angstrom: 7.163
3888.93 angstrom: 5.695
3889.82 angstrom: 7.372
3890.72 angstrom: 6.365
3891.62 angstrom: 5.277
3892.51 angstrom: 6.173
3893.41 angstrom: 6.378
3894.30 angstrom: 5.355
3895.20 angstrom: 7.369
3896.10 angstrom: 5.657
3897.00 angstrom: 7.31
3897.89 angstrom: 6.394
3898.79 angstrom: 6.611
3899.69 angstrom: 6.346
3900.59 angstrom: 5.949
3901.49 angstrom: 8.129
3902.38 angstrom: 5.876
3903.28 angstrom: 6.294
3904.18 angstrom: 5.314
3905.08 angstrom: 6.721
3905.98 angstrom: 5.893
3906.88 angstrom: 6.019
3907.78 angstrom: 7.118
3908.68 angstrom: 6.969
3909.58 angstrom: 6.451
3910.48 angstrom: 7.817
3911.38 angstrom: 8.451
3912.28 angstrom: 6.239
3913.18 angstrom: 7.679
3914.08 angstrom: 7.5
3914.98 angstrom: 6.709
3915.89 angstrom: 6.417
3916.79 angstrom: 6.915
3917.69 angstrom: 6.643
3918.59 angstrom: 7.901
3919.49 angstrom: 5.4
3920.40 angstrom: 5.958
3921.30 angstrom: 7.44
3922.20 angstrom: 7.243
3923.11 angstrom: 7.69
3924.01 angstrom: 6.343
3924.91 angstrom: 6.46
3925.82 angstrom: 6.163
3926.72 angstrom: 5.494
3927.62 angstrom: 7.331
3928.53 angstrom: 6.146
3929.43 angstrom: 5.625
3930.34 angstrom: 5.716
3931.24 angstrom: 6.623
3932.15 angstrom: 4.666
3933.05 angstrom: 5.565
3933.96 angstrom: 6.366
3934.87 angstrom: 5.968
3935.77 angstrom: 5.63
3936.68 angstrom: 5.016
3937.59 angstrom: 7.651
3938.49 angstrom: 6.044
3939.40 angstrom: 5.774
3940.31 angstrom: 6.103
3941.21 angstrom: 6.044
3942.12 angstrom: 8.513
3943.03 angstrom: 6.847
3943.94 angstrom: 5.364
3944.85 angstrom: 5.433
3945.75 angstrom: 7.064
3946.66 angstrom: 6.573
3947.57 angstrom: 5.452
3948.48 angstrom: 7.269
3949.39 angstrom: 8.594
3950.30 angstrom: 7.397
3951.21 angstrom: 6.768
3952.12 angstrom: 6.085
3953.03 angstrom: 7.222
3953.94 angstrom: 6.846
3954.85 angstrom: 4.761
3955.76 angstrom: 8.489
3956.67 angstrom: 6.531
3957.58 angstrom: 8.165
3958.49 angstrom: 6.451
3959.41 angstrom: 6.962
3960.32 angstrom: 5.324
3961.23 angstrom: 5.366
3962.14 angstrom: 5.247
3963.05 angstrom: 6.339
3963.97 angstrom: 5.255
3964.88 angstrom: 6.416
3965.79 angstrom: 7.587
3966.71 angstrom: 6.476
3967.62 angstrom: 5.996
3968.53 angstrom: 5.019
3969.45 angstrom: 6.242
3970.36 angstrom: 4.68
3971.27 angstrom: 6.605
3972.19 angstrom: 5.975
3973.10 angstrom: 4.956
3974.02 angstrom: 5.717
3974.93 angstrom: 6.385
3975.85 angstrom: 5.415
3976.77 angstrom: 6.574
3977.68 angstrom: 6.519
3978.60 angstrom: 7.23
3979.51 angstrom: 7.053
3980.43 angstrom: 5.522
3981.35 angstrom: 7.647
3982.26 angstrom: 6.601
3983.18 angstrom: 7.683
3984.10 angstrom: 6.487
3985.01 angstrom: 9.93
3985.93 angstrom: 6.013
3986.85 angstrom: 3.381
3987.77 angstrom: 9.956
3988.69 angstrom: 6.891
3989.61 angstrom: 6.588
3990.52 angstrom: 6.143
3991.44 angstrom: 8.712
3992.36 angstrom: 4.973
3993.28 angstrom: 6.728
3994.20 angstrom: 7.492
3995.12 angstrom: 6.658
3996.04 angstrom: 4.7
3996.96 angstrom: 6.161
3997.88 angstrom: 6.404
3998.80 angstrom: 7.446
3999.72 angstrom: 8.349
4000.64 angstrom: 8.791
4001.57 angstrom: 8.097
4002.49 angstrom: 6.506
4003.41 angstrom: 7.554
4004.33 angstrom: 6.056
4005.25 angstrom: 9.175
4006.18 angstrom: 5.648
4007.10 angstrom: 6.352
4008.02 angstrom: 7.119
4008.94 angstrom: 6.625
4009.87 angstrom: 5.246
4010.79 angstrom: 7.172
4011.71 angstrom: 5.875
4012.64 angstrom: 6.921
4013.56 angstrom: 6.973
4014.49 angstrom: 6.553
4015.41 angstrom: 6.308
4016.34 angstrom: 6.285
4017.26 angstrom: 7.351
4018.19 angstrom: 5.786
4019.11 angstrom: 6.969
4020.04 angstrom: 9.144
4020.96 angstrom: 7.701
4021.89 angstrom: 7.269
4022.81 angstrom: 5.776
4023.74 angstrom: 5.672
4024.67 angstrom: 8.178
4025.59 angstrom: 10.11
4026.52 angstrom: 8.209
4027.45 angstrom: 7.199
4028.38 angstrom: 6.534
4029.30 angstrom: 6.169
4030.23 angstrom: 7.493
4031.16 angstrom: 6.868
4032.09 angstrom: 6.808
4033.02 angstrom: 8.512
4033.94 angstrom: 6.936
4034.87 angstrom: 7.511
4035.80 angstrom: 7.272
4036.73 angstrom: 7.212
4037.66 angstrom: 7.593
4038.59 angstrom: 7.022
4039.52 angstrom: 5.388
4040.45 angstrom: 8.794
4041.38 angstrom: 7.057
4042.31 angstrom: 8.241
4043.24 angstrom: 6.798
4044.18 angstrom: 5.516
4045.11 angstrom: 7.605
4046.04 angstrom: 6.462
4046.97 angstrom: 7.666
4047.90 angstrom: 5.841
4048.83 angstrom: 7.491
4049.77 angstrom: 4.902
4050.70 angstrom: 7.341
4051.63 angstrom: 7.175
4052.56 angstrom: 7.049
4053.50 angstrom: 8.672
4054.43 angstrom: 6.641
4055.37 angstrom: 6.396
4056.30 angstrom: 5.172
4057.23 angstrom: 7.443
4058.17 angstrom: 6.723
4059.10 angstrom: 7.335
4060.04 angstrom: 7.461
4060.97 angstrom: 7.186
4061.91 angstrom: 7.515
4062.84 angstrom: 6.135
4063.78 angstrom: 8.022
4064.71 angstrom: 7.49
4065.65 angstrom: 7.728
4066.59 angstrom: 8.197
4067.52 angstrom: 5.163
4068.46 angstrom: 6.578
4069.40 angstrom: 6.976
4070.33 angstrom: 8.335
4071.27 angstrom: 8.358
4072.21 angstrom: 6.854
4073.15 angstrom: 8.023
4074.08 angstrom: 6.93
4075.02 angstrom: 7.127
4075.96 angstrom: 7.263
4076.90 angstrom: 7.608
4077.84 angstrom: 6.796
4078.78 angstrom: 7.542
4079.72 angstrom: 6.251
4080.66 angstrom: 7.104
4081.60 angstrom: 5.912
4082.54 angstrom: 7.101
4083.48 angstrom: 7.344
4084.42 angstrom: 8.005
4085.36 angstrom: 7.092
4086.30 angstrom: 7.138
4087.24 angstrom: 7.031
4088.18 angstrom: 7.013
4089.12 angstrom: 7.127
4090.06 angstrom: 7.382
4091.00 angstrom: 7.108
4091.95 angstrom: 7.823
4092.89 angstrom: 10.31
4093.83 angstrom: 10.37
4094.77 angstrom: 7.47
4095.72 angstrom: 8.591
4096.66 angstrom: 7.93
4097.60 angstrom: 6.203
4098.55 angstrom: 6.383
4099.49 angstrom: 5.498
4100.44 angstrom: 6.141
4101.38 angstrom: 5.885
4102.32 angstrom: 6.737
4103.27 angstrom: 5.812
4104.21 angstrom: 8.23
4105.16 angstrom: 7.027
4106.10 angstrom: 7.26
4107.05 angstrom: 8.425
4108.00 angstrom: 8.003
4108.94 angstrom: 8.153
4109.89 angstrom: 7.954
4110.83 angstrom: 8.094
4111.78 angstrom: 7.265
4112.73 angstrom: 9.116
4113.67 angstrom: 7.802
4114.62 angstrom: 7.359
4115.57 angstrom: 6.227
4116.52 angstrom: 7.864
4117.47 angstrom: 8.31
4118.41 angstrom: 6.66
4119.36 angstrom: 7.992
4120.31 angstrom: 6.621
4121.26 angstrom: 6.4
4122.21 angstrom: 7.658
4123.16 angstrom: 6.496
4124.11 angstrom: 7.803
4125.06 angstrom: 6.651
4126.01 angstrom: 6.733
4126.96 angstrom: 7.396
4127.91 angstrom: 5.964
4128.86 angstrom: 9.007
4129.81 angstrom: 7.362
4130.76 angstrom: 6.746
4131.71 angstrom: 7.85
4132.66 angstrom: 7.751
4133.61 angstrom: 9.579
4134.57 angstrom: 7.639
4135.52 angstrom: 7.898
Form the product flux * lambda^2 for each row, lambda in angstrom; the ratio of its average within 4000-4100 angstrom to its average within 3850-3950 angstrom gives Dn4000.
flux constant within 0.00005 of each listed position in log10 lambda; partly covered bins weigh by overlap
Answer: 1.15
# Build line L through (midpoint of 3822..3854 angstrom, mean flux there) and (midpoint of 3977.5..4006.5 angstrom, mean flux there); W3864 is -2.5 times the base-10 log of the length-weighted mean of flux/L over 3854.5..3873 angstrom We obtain -0.24 mag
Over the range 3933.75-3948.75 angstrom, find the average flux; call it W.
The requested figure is 6.29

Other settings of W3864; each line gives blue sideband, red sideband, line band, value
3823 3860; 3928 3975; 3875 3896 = -0.05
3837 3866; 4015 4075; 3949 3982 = 0.09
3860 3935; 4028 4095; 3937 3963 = 0.05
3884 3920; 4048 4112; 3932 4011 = 0.05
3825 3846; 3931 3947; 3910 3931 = -0.12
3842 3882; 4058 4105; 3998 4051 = 0.02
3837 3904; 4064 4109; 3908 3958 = 0.05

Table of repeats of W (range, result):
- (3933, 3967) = 6.46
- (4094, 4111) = 7.25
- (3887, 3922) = 6.6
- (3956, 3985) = 6.35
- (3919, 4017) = 6.52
